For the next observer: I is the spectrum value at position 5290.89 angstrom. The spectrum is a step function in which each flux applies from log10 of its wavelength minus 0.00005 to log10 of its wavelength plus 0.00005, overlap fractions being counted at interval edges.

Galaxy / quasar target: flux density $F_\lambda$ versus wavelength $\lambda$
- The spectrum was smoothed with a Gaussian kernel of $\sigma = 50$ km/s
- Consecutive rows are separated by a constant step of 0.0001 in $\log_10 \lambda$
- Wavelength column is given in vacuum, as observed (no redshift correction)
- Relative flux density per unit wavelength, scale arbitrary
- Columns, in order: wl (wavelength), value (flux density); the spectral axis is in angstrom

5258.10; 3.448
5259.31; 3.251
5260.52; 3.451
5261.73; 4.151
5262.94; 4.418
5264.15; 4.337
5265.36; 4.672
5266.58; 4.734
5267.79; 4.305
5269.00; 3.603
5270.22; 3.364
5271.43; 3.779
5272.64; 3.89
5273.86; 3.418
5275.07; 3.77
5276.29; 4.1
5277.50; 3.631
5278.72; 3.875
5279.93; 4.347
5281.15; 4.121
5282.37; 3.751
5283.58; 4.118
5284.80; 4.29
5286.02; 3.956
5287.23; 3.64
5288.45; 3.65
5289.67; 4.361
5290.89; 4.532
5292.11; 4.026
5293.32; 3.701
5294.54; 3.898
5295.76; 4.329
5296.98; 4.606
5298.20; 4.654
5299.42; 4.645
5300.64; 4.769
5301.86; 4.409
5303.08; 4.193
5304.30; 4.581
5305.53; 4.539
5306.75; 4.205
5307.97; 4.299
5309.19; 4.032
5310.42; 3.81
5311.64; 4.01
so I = 4.532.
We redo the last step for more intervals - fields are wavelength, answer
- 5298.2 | 4.654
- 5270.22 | 3.364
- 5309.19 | 4.032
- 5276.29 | 4.1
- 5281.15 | 4.121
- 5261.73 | 4.151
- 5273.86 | 3.418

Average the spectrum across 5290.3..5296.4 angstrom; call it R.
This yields 4.1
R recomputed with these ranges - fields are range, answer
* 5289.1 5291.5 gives 4.44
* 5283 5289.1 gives 3.93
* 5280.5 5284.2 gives 4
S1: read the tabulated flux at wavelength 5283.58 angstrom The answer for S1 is 4.118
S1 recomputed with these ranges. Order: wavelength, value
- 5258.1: 3.448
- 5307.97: 4.299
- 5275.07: 3.77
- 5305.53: 4.539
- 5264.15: 4.337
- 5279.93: 4.347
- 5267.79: 4.305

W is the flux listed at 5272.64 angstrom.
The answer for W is 3.89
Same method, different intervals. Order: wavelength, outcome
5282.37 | 3.751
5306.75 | 4.205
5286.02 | 3.956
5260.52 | 3.451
